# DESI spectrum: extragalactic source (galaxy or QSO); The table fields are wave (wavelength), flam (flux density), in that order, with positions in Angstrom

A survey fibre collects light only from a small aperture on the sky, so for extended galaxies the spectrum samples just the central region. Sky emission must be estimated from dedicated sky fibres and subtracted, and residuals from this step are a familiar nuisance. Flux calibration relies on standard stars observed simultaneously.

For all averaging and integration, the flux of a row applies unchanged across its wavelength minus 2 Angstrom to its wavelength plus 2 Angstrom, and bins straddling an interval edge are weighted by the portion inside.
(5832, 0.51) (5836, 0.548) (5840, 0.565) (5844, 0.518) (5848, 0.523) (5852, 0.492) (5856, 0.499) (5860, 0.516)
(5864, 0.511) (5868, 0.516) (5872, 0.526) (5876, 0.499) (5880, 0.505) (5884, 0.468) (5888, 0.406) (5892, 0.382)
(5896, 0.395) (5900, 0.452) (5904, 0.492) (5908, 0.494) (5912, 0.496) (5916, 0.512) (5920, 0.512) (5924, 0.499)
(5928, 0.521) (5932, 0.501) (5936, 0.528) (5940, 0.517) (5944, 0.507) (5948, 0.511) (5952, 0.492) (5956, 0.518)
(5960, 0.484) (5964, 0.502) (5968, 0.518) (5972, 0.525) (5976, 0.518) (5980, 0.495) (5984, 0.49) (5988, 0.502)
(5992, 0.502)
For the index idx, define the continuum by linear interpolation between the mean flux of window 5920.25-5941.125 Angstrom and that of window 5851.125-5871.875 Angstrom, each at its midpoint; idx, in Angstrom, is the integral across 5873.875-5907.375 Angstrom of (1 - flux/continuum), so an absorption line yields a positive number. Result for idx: 3.9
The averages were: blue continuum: 0.509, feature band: 0.452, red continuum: 0.513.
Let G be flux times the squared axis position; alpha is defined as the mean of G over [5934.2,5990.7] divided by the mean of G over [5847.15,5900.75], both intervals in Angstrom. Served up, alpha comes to 1.10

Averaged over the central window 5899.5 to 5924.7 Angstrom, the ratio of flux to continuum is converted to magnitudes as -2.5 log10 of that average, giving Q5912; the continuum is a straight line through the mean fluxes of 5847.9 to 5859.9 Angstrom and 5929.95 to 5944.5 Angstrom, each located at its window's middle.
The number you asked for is 0.03 mag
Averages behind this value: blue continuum 0.504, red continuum 0.514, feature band 0.496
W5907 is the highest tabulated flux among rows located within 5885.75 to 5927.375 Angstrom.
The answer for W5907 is 0.512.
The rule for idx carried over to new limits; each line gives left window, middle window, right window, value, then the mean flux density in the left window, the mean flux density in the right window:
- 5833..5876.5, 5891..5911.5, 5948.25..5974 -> 2.6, 0.52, 0.507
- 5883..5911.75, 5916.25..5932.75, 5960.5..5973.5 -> -1.4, 0.444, 0.511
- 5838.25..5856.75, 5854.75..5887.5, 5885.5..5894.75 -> -3.5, 0.52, 0.398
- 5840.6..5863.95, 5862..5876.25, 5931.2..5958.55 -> -0.1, 0.513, 0.51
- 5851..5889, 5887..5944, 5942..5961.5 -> 2.1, 0.496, 0.503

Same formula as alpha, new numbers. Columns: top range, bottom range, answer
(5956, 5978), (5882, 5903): 1.23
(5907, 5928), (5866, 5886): 1.02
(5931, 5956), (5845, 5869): 1.03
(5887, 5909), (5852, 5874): 0.86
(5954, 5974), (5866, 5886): 1.04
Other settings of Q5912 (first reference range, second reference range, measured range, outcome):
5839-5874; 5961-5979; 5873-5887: 0.063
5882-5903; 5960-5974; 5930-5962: -0.047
